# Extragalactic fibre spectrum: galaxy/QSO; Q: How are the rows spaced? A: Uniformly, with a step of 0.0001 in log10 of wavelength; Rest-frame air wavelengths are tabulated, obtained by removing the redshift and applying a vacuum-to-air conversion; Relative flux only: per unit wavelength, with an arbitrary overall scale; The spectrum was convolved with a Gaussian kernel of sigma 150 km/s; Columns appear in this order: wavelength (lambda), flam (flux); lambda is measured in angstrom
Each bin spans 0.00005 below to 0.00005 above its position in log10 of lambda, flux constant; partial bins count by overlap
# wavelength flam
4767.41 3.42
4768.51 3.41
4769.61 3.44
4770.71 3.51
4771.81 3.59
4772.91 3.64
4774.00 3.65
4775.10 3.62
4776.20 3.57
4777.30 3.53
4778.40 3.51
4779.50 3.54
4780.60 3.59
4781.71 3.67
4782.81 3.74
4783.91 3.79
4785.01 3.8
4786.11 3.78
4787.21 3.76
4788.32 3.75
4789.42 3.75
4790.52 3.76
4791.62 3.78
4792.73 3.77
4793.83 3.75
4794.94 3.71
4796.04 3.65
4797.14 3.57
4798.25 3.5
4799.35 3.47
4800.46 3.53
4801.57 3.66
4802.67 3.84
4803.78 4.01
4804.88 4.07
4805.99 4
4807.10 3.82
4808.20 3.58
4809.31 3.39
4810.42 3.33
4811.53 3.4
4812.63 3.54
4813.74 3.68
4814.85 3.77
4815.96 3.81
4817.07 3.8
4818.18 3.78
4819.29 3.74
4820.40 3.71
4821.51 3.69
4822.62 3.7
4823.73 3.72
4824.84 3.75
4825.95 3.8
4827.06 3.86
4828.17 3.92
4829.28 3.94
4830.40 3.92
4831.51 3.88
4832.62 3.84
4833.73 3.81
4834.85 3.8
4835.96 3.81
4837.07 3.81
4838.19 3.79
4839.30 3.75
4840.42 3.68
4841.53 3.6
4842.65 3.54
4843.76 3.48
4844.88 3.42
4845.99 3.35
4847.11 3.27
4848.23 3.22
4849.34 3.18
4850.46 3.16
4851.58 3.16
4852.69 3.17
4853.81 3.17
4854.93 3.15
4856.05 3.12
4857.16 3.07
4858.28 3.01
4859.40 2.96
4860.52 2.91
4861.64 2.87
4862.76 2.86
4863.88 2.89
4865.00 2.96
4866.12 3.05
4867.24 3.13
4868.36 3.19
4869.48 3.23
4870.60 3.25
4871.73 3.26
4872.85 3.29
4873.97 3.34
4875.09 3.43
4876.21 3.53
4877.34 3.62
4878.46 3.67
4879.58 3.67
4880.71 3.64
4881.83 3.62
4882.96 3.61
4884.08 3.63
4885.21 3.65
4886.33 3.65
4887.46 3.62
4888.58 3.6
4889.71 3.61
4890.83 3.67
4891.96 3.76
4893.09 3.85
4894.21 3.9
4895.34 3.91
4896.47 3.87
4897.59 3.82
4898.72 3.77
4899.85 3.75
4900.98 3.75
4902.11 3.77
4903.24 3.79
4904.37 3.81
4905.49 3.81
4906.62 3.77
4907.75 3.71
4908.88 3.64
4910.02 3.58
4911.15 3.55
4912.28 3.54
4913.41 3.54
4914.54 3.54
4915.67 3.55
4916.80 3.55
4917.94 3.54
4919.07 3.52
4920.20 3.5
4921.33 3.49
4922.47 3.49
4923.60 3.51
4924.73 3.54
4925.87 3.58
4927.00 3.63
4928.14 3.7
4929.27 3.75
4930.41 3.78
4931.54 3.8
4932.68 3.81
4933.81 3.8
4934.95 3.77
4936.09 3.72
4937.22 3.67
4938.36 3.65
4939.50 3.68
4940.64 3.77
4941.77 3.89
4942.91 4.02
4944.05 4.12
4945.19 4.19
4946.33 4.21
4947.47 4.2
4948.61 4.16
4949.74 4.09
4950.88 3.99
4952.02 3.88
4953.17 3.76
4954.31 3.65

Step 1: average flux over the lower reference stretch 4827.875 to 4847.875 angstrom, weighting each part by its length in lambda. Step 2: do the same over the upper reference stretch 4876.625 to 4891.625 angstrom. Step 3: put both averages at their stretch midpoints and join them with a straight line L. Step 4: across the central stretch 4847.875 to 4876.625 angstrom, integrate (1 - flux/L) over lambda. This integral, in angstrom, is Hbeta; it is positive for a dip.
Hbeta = 4.14 angstrom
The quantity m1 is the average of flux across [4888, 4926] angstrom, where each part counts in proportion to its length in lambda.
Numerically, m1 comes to 3.67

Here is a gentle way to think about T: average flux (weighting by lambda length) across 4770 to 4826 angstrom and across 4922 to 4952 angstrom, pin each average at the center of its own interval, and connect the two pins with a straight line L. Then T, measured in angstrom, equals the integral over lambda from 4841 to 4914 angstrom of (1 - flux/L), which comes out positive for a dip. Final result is 6.1 angstrom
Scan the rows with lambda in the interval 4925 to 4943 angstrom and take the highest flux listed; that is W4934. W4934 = 4.02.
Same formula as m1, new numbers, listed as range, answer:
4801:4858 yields 3.61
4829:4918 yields 3.51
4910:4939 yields 3.62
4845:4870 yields 3.1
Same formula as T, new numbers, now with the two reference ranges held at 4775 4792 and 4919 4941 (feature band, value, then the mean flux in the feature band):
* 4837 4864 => 3.0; 3.26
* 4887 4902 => -0.4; 3.76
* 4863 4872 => 1.4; 3.1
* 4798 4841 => -0.7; 3.74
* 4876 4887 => 0.1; 3.63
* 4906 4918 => 0.2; 3.59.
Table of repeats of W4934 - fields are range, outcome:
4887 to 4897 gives 3.91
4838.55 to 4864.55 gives 3.75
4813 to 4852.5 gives 3.94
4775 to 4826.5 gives 4.07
